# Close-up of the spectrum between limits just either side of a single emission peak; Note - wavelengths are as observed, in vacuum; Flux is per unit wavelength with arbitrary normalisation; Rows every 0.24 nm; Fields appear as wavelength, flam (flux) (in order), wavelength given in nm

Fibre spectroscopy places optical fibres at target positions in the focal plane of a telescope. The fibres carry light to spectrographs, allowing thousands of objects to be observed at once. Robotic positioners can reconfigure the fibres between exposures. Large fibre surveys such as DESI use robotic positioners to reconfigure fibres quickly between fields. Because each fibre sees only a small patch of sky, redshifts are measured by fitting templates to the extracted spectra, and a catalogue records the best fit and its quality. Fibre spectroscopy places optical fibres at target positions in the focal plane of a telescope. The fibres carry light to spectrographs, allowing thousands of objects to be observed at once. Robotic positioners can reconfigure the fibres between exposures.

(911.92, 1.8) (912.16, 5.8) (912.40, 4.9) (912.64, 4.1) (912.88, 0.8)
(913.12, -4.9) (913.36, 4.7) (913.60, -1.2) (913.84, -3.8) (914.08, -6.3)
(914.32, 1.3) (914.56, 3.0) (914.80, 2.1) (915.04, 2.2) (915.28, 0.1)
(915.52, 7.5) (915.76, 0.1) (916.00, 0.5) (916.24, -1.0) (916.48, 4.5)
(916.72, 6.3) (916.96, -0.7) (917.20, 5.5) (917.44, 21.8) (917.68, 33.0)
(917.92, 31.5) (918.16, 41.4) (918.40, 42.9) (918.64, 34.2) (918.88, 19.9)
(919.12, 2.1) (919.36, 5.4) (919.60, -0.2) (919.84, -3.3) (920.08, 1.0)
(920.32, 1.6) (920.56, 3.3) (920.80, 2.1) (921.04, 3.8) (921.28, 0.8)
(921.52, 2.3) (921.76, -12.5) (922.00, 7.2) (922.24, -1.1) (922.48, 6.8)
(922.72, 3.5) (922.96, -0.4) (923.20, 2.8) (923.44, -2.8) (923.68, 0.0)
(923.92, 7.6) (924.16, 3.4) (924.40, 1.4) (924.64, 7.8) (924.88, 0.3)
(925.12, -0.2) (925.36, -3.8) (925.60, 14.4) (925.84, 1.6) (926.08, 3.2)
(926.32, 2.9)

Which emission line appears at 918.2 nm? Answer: [O II] 3727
